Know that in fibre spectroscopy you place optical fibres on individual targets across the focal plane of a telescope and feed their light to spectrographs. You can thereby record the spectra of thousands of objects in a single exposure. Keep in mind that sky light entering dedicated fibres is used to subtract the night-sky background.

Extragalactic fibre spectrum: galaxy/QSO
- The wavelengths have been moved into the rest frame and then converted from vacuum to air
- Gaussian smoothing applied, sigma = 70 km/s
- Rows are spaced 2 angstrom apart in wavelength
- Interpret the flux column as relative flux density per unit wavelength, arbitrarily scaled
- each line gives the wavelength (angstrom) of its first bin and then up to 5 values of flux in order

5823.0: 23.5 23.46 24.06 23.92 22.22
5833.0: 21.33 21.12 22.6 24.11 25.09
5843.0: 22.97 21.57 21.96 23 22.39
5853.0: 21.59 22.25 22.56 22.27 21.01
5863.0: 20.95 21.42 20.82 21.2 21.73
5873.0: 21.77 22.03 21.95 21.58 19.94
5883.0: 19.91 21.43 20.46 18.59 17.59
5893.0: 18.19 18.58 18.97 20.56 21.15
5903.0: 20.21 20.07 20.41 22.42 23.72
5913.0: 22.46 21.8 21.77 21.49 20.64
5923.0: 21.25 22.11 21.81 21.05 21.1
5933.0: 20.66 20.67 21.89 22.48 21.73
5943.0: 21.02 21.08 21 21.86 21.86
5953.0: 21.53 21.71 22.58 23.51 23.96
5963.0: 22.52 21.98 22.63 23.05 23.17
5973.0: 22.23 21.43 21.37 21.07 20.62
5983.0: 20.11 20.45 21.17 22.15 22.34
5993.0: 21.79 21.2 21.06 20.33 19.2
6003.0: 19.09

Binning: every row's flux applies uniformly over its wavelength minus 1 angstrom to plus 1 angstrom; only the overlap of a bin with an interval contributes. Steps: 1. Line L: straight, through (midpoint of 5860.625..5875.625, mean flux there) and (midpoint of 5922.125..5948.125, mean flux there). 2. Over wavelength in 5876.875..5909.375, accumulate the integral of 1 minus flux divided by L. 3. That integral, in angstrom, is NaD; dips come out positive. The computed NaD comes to 2.0 angstrom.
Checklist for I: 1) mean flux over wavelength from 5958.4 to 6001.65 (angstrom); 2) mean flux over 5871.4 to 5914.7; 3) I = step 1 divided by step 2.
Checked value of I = 1.05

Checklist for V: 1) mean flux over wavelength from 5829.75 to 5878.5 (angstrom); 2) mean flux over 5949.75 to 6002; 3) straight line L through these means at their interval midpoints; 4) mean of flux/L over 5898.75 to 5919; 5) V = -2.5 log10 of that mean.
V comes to 0.02 mag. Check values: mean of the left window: 22.1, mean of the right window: 21.7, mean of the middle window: 21.5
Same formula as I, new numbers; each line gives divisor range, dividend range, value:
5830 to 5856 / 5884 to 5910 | 0.89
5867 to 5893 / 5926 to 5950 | 1.04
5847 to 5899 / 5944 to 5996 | 1.05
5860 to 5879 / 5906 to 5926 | 1.02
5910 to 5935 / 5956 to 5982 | 1.03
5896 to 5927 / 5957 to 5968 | 1.08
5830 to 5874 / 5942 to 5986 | 0.99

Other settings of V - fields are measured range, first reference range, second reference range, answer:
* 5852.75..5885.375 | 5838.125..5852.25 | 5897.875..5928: 0.050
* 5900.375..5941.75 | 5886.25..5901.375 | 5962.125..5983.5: -0.072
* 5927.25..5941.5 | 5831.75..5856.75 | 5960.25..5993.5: 0.035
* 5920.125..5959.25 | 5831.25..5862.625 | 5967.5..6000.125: 0.011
